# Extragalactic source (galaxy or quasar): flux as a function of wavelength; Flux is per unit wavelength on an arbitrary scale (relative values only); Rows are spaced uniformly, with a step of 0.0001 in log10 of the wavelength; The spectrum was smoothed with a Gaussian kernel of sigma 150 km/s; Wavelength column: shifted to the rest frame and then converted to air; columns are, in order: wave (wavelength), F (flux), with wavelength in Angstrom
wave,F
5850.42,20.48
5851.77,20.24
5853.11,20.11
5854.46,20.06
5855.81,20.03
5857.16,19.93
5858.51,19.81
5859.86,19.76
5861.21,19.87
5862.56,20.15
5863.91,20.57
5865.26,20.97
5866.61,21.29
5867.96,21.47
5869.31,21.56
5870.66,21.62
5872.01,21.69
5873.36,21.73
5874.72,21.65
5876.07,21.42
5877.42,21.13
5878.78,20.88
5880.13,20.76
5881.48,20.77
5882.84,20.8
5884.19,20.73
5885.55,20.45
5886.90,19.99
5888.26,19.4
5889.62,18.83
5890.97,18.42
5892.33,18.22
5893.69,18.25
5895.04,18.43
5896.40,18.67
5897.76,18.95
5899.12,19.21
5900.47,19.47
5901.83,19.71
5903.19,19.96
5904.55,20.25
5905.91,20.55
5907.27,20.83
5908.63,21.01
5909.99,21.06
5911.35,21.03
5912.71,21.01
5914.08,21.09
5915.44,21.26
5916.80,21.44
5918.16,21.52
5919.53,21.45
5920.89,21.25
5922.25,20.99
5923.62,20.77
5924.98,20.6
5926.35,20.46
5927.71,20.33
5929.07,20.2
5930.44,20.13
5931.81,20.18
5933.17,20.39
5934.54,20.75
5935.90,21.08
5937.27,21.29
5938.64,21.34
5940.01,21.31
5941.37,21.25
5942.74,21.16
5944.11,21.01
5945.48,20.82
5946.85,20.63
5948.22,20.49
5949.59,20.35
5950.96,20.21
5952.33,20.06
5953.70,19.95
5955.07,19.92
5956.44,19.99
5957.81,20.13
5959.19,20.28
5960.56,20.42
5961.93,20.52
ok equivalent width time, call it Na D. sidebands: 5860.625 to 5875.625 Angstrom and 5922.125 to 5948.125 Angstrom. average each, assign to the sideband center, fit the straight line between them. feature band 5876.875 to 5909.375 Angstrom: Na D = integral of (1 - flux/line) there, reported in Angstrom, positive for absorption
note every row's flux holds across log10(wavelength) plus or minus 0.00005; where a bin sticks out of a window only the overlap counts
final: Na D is 1.8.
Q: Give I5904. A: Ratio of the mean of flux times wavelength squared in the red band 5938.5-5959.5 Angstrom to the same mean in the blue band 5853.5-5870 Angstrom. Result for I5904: 1.03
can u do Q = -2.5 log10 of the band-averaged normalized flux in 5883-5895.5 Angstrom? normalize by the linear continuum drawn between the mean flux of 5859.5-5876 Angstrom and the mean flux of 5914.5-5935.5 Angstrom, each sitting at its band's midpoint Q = 0.091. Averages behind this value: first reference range 21.1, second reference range 20.8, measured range 19.3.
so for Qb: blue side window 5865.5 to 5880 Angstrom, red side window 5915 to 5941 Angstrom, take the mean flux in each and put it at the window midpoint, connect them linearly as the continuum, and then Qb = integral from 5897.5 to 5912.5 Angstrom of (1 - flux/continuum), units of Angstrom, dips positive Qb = 0.6 Angstrom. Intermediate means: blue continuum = 21.4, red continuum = 20.9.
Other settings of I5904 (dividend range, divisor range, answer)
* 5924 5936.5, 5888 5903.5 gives 1.09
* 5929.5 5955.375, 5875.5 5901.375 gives 1.07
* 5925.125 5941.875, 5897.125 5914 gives 1.03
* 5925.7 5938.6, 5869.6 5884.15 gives 0.99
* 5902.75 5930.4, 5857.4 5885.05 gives 1.01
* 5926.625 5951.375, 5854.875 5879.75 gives 1.02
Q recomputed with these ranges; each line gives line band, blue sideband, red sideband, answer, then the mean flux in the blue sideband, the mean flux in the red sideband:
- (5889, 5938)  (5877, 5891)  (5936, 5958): 0.01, 20.3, 20.6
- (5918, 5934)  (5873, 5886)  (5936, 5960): 0.00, 21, 20.6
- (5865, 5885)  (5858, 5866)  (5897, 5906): -0.06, 20.2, 19.7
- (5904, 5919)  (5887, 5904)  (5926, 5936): -0.07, 19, 20.4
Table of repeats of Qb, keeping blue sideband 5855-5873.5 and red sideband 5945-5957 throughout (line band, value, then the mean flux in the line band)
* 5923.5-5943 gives -0.4 Angstrom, 20.7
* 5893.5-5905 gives 0.7 Angstrom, 19.2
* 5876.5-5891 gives 0.2 Angstrom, 20.3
